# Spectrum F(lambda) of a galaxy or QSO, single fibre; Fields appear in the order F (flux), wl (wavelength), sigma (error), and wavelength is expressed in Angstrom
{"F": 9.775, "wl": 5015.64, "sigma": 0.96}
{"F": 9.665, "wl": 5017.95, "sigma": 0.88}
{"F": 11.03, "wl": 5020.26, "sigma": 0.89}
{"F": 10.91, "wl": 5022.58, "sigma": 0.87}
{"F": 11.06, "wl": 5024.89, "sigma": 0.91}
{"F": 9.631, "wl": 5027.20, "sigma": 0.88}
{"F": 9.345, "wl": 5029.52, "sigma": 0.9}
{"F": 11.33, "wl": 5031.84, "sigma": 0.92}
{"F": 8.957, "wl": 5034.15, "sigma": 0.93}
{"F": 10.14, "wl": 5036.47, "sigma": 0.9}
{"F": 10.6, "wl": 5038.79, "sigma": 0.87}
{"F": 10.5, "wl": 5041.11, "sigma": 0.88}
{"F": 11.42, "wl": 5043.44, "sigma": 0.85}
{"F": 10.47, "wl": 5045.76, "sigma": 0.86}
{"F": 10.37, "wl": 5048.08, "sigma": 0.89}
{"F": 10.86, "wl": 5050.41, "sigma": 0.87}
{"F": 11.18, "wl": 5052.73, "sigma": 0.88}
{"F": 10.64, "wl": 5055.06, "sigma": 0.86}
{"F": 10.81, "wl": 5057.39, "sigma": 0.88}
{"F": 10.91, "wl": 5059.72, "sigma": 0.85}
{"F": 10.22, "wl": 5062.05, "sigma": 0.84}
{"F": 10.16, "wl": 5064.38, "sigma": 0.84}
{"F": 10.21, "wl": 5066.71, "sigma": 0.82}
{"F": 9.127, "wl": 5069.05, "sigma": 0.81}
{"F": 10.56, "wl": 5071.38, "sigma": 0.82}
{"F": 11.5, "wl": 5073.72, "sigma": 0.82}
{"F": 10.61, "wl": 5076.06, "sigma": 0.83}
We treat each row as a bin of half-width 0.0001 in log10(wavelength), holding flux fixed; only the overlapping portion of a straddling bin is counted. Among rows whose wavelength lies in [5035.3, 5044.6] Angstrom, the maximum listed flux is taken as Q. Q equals 11.42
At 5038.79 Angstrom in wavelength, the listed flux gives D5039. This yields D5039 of 10.6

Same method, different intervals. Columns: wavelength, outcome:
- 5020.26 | 11.03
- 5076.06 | 10.61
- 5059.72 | 10.91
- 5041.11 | 10.5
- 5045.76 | 10.47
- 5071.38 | 10.56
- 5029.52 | 9.345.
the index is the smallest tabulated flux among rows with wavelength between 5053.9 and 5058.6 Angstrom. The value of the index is 10.64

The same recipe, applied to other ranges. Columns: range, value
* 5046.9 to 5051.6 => 10.37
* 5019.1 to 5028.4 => 9.631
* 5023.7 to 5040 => 8.957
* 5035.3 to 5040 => 10.14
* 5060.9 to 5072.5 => 9.127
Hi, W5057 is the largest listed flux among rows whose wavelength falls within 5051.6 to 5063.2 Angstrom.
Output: 11.18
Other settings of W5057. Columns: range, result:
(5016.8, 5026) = 11.06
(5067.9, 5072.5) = 10.56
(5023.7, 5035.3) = 11.33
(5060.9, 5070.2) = 10.22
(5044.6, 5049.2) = 10.47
